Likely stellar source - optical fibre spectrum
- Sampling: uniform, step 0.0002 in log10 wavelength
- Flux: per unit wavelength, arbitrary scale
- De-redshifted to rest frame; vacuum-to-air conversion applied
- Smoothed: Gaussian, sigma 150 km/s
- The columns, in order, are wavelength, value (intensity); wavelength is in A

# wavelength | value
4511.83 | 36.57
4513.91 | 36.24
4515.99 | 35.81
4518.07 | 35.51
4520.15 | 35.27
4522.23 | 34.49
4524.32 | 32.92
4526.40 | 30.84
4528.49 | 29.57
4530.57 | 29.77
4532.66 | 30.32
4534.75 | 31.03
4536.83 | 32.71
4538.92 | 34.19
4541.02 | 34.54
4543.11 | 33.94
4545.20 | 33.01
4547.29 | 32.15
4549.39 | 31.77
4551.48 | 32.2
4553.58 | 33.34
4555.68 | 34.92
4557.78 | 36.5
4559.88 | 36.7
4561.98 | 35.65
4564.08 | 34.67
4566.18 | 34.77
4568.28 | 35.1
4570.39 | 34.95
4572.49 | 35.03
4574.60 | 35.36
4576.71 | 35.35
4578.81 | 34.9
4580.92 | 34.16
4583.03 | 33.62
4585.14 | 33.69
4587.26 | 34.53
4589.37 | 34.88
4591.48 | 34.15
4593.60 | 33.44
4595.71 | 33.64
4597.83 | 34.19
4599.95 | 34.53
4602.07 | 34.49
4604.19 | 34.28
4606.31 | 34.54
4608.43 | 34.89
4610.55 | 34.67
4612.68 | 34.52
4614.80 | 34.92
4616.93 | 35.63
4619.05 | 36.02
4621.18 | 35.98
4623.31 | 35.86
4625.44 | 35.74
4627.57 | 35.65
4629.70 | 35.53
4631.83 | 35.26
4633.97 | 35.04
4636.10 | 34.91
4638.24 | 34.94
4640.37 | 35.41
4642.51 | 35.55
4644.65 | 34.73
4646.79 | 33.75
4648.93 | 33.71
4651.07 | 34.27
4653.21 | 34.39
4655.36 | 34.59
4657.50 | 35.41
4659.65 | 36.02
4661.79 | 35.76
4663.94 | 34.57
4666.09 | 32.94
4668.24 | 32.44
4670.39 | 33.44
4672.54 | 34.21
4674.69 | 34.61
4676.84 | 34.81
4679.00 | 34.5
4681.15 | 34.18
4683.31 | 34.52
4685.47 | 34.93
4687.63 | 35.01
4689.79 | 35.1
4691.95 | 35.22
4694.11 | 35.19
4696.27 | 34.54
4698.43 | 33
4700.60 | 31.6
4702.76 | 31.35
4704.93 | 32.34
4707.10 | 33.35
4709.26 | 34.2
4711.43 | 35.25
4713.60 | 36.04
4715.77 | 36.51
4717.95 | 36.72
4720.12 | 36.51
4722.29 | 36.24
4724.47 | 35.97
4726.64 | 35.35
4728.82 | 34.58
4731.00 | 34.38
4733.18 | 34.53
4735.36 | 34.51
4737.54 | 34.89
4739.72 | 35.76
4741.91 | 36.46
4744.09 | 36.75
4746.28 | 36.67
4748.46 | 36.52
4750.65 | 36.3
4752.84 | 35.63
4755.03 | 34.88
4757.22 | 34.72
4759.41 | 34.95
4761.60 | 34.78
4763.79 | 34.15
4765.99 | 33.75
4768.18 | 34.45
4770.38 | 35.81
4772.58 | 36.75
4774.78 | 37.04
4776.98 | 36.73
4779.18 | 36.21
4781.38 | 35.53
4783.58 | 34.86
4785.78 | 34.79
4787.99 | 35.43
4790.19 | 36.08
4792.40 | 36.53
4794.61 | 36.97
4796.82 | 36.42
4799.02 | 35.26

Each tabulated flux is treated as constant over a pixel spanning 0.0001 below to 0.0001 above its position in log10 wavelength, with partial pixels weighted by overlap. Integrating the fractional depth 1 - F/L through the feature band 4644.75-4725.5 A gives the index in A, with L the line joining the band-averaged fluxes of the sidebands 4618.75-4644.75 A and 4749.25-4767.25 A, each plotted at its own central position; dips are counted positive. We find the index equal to 1.6 A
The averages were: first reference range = 35.4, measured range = 34.5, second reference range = 34.9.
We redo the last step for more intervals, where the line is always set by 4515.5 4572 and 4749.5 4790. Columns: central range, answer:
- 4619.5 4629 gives -0.44 A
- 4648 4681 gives 0.16 A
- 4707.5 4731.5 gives -0.40 A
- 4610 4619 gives -0.24 A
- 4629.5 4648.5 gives -0.33 A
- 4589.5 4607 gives -0.09 A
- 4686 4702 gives 0.27 A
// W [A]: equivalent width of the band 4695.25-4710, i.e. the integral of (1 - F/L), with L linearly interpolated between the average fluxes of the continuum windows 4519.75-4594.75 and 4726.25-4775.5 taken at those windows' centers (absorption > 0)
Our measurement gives 0.9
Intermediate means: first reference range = 33.7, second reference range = 35.4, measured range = 32.9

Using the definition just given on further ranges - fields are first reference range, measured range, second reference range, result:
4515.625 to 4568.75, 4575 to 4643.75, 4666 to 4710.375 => -2.39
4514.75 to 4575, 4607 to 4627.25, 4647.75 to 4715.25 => -0.81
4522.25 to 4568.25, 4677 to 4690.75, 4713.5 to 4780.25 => 0.06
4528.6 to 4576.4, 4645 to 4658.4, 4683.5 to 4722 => -0.04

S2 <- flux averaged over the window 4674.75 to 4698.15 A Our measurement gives 34.7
